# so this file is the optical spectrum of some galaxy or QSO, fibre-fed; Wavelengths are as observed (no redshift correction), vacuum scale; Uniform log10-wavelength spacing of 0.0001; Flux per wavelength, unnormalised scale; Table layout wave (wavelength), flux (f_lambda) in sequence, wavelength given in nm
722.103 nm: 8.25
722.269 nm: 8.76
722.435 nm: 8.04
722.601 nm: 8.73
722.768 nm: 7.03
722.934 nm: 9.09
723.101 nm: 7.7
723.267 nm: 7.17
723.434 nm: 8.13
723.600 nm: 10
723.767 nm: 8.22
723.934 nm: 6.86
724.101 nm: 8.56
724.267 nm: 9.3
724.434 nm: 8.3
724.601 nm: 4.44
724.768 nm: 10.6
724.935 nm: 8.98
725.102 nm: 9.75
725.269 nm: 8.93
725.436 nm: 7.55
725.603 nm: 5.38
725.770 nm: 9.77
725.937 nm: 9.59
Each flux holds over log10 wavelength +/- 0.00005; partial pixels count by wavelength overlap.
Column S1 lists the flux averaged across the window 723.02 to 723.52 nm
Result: 7.69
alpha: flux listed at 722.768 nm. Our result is 7.03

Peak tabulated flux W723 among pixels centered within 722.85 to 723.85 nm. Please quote 10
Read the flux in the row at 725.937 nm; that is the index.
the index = 9.59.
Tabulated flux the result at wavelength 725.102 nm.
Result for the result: 9.75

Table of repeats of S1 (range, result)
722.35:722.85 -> 7.94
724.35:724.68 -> 6.39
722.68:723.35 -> 7.75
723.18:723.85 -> 8.38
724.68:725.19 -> 9.72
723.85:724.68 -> 7.51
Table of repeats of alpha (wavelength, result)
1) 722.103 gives 8.25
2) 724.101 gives 8.56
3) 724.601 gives 4.44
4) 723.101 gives 7.7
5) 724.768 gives 10.6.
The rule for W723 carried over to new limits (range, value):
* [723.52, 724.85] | 10.6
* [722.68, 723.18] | 9.09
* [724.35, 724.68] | 8.3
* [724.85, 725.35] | 9.75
